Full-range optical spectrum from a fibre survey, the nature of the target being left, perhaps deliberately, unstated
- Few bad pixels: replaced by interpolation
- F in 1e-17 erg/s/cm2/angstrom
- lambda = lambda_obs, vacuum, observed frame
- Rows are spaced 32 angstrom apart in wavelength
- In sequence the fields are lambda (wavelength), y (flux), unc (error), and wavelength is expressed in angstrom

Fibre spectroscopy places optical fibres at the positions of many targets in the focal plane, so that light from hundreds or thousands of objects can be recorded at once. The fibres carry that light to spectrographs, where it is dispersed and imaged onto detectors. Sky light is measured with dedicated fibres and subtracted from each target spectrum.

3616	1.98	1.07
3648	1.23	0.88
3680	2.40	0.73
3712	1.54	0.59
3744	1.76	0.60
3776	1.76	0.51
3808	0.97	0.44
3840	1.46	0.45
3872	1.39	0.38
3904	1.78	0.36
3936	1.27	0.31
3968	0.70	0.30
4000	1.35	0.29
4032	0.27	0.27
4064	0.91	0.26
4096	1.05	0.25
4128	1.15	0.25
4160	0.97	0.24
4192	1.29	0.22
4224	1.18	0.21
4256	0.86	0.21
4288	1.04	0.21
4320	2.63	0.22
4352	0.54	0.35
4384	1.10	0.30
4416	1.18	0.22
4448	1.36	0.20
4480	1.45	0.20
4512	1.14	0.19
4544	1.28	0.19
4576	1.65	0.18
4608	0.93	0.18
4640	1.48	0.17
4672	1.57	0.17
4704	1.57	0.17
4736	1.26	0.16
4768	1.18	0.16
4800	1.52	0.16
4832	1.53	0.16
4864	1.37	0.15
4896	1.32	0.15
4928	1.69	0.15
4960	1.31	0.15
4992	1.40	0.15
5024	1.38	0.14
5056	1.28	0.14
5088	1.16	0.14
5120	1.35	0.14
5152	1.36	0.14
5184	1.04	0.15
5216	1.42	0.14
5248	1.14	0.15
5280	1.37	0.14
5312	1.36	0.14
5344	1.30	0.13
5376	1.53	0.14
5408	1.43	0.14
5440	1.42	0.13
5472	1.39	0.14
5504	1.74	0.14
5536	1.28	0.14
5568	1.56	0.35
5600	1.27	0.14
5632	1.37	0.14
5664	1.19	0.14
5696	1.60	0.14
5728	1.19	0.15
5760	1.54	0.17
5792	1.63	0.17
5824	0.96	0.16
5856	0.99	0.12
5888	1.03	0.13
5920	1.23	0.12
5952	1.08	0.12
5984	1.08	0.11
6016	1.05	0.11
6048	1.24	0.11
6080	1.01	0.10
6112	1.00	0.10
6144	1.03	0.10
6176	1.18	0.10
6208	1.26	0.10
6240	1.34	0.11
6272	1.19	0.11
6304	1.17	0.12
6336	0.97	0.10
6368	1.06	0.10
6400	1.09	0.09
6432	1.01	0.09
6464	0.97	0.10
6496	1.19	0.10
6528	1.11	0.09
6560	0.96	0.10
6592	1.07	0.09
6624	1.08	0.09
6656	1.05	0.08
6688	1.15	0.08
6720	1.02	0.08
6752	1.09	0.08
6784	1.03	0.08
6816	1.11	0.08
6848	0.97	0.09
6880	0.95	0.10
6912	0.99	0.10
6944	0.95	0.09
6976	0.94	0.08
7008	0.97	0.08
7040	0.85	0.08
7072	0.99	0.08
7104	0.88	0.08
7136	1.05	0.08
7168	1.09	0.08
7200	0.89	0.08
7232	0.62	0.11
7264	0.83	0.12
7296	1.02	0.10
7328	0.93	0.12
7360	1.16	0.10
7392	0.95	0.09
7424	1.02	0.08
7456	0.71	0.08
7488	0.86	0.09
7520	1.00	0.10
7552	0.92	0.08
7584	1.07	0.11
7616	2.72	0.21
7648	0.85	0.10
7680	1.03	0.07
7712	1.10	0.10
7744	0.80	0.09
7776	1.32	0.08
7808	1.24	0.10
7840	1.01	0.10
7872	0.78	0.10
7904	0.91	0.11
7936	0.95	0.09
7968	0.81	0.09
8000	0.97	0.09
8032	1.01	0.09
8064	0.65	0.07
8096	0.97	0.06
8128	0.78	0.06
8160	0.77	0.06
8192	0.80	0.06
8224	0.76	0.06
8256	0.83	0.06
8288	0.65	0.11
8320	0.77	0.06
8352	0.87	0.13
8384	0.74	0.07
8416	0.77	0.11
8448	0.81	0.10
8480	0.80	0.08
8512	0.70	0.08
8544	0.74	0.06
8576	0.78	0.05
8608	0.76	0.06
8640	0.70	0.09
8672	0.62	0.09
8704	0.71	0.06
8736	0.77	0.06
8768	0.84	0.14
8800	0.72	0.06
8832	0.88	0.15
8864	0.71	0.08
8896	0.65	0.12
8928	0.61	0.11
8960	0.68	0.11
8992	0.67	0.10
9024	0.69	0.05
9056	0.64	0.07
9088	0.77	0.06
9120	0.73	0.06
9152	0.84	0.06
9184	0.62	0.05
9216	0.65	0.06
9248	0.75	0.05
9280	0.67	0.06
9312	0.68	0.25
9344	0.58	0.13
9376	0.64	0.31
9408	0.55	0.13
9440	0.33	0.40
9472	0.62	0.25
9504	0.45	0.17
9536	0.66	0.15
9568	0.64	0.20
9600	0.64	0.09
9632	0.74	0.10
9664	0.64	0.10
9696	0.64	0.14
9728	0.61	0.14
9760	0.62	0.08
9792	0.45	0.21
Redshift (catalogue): 0.16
